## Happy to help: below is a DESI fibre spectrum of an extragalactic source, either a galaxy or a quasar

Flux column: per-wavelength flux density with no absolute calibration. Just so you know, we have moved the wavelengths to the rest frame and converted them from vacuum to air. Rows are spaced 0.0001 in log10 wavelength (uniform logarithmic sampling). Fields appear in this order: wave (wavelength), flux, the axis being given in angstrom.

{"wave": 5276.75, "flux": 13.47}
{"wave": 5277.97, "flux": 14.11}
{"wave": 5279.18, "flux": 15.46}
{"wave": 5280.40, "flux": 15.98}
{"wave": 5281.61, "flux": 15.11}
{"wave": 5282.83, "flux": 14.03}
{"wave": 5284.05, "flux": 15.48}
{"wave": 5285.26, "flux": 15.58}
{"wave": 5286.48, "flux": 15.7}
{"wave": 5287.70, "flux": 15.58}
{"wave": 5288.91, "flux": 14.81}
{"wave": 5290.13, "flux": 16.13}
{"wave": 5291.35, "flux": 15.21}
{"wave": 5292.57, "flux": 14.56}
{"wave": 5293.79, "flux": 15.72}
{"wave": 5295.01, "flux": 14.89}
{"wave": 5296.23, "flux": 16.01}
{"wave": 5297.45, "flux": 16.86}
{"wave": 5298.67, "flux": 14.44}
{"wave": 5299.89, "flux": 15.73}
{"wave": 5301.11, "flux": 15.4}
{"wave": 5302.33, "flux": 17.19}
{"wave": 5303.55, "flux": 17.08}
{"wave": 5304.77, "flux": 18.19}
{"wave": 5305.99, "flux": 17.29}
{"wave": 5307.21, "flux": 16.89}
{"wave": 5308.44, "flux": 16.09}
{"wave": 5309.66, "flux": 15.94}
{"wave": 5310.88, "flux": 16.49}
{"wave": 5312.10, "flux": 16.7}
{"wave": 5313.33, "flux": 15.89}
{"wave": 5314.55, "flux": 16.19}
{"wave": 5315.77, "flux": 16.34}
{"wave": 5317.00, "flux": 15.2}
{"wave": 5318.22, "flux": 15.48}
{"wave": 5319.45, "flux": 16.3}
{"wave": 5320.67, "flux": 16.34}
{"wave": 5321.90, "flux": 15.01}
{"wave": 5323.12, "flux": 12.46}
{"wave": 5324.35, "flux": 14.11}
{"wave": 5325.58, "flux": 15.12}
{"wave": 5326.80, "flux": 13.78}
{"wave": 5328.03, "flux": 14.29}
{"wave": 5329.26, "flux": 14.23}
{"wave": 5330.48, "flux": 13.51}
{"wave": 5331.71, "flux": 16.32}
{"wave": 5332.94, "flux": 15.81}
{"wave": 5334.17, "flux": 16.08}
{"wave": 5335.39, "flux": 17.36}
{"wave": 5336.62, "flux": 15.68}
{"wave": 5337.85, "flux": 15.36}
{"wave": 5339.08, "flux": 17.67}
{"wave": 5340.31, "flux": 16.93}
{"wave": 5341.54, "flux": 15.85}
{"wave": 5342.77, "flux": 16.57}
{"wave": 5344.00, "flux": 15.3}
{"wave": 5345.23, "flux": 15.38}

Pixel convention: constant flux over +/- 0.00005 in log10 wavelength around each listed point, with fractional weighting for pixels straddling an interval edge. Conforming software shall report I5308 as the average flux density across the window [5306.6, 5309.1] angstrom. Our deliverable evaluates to 16.4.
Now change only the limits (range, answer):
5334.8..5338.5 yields 16.1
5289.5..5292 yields 15.6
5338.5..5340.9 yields 17.3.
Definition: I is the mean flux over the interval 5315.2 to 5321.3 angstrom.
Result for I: 15.9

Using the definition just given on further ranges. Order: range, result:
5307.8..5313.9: 16.2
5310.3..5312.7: 16.6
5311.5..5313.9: 16.3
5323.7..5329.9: 14.3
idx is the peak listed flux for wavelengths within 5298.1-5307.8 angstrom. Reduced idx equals 18.19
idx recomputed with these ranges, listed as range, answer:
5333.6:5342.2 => 17.67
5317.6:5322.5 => 16.34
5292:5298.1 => 16.86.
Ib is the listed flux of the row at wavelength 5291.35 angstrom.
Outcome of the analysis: 15.21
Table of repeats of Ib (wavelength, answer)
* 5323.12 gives 12.46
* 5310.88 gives 16.49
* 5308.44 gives 16.09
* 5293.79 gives 15.72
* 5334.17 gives 16.08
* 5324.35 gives 14.11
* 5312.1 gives 16.7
